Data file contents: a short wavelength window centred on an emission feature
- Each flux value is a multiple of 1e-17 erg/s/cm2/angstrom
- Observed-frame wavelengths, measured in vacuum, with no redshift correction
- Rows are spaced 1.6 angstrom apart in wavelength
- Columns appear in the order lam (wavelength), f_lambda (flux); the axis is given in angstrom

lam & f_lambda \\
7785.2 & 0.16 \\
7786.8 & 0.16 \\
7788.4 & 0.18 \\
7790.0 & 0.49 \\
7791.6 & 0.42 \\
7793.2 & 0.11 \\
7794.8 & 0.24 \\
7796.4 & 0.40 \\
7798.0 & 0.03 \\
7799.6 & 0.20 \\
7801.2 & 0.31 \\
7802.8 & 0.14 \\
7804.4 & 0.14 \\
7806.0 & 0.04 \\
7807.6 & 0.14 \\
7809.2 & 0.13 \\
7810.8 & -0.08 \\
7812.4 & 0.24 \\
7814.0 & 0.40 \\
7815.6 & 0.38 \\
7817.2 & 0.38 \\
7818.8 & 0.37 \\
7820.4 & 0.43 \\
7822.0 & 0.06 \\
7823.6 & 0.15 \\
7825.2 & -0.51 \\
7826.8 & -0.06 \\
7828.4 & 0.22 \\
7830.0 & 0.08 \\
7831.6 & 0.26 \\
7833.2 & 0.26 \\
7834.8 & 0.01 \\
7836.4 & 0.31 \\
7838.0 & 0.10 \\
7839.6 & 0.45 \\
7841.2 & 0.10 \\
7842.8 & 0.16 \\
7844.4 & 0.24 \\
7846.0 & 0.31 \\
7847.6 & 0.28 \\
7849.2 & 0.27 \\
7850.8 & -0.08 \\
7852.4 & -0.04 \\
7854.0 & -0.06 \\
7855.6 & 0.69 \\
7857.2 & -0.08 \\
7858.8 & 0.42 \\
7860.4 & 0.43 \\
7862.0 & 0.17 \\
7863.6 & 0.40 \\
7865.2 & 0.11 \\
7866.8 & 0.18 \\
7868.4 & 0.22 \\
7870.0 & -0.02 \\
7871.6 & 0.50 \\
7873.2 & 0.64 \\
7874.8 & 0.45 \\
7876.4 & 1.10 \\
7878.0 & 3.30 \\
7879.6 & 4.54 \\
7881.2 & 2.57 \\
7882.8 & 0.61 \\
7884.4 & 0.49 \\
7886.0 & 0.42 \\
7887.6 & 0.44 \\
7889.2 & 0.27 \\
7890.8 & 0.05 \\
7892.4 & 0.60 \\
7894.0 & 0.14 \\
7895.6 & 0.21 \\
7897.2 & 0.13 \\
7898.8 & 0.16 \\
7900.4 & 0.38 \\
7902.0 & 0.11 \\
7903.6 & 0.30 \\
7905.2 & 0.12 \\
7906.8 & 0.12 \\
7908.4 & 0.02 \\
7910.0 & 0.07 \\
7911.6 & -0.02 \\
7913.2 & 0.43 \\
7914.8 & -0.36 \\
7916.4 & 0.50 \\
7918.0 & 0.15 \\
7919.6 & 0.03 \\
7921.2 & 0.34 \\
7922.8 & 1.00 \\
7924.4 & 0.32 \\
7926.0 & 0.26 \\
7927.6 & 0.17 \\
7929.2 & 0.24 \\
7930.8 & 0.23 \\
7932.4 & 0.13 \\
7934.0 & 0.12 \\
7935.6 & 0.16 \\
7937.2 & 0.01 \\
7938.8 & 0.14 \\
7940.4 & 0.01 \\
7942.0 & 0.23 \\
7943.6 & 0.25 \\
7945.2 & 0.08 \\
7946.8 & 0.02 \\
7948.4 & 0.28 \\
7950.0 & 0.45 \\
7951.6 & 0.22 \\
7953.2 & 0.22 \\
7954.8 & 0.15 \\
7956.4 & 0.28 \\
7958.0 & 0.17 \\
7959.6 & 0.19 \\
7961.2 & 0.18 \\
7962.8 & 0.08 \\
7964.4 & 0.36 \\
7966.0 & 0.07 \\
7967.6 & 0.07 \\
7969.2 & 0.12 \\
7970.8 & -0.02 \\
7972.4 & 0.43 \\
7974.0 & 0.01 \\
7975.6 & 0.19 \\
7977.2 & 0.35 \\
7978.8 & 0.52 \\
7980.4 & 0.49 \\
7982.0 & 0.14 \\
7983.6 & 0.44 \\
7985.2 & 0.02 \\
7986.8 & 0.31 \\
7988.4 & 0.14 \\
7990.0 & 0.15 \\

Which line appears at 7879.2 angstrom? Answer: H-beta 4861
